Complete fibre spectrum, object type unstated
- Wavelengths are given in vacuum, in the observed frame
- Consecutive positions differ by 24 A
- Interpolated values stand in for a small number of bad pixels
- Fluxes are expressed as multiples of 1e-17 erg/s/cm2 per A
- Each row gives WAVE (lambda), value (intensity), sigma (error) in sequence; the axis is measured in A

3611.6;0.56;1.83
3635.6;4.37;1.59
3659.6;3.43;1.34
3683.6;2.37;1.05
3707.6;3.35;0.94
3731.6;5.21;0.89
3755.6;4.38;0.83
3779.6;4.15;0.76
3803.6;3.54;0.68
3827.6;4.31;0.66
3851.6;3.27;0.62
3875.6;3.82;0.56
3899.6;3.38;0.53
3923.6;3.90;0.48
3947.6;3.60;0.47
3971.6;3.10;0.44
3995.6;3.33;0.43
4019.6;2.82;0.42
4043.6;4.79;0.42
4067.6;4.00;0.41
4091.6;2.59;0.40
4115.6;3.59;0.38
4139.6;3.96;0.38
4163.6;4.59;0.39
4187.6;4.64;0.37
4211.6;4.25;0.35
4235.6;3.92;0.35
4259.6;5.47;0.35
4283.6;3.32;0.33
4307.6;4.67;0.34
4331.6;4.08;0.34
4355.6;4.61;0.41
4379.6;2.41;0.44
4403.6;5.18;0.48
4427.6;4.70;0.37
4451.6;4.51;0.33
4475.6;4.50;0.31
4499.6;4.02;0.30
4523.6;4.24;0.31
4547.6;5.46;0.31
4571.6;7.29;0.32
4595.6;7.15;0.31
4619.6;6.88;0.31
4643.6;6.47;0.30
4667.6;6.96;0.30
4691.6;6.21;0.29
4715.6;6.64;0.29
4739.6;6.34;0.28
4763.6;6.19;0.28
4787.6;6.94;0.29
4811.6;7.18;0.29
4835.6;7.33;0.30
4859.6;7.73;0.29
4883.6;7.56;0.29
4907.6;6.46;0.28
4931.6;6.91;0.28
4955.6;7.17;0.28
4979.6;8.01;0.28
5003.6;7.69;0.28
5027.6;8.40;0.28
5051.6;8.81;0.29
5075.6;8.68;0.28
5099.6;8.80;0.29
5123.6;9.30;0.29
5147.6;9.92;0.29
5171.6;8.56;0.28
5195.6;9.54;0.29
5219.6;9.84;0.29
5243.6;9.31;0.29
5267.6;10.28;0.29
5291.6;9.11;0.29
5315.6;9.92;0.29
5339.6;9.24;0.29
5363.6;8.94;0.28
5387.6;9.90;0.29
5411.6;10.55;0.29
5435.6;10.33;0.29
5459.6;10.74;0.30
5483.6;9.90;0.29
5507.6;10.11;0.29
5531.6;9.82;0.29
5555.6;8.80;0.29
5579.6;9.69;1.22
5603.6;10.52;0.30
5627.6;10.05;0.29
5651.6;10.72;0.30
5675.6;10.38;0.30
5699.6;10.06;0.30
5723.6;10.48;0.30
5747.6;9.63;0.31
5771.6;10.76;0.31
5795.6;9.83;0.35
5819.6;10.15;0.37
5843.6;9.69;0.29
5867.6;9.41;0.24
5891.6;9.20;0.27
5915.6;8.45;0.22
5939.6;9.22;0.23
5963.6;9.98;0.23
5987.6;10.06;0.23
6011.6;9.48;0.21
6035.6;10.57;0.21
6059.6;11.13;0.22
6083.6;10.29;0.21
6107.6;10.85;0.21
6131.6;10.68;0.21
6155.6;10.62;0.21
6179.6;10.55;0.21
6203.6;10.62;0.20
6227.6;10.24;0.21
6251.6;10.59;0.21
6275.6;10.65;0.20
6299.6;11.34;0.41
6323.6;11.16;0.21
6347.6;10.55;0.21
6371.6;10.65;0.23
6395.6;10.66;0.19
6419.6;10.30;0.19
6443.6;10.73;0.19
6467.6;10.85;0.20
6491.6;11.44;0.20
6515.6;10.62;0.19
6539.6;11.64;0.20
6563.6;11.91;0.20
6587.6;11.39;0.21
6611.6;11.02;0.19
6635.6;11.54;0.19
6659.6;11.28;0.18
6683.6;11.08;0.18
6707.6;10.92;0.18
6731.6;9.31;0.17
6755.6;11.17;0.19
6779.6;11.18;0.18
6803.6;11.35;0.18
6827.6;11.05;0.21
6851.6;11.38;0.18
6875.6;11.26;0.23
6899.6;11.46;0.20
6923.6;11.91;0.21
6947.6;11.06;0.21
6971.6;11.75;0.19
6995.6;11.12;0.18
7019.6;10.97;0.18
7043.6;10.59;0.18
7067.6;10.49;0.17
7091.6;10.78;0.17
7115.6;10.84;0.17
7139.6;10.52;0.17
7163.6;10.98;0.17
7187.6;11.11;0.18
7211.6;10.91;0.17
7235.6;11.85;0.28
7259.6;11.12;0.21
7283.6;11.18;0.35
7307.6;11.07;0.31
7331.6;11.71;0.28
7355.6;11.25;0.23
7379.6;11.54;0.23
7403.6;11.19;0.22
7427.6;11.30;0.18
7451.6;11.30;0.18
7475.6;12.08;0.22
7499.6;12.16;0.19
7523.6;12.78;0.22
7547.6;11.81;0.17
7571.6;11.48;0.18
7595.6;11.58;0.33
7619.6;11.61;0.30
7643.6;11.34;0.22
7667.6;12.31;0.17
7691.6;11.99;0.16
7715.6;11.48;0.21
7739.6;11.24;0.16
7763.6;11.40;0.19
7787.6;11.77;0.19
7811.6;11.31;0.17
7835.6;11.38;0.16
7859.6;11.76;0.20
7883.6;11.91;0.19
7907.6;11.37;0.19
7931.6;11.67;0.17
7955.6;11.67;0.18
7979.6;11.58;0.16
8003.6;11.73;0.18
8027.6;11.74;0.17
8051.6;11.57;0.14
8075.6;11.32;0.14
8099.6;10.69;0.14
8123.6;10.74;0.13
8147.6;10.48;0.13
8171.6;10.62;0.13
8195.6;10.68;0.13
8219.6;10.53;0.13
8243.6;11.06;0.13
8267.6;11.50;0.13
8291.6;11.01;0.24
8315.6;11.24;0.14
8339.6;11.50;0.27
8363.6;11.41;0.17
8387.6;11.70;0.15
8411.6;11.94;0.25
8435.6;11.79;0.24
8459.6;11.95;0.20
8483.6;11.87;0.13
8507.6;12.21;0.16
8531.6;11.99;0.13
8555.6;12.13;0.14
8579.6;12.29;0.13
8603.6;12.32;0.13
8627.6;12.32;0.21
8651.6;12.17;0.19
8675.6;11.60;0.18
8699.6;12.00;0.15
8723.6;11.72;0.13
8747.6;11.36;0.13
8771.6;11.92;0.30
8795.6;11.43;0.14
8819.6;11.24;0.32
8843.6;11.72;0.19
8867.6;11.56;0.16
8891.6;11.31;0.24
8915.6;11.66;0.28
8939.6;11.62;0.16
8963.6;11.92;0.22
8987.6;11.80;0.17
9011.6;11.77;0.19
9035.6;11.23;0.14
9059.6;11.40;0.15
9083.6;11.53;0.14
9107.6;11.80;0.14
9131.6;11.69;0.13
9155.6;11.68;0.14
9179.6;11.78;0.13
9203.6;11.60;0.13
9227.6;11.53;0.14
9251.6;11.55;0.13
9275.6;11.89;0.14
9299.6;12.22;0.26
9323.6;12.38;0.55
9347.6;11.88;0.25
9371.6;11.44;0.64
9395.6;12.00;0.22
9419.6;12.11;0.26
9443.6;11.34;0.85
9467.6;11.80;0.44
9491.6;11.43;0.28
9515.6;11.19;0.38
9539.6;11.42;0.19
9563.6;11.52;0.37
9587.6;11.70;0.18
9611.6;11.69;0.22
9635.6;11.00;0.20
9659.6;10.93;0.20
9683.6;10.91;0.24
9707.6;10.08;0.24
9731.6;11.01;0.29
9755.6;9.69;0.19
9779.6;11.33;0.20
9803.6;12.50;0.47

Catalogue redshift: 0.14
